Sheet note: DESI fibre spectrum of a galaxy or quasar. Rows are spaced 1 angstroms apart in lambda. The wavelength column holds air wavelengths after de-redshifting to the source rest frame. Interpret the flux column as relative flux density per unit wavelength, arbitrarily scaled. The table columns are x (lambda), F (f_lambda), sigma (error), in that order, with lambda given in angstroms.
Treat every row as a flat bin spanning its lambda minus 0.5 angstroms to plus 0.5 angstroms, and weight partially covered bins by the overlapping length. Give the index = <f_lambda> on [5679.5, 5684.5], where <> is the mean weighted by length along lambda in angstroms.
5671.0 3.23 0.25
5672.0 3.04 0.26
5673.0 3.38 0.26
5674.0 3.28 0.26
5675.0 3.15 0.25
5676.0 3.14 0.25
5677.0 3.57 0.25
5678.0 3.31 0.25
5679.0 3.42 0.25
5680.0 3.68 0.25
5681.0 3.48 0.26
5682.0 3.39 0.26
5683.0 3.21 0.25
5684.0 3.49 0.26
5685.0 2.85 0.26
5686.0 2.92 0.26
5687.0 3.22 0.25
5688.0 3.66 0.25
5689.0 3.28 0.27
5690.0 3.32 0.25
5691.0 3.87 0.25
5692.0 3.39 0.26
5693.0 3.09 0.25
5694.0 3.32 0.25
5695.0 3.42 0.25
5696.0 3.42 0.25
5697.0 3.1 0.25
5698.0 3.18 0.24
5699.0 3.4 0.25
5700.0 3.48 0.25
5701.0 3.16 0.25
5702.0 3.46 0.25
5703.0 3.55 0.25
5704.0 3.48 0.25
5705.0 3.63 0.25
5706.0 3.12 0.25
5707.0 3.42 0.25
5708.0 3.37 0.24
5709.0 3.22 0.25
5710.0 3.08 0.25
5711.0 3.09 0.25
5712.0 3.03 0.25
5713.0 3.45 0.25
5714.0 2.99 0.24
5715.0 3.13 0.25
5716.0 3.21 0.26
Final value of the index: 3.45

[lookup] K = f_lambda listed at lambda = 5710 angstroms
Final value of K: 3.08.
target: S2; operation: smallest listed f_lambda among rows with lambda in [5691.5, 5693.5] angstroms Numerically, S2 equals 3.09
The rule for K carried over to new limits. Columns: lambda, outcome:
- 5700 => 3.48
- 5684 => 3.49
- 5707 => 3.42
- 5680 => 3.68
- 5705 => 3.63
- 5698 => 3.18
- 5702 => 3.46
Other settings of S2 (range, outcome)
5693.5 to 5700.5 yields 3.1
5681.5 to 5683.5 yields 3.21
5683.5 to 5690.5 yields 2.85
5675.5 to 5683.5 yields 3.14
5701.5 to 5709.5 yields 3.12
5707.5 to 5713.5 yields 3.03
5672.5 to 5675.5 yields 3.15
